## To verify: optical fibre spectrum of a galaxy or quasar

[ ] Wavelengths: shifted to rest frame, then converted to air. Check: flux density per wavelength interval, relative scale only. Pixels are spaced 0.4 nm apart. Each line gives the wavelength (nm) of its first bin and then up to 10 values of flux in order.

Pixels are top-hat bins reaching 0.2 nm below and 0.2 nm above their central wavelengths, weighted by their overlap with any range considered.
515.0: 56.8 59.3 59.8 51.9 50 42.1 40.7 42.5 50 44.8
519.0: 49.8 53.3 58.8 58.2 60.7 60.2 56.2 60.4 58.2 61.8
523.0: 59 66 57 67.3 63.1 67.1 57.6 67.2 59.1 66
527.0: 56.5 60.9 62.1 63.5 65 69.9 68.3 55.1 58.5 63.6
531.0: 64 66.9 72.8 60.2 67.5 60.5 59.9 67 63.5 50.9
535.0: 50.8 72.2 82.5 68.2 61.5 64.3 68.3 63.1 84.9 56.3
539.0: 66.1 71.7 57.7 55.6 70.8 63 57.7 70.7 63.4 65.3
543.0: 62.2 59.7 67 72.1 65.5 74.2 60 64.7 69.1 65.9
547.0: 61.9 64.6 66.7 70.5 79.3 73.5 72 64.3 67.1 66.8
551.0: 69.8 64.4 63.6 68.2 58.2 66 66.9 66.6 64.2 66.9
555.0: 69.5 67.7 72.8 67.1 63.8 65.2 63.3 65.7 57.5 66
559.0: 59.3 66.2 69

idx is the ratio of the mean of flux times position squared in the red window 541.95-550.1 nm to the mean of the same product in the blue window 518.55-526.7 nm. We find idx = 1.22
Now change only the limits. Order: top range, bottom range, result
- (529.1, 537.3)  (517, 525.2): 1.19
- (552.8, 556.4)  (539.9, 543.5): 1.12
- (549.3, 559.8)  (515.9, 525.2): 1.34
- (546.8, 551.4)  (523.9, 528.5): 1.19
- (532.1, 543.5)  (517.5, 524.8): 1.21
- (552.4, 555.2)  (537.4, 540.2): 1.05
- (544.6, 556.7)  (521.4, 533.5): 1.17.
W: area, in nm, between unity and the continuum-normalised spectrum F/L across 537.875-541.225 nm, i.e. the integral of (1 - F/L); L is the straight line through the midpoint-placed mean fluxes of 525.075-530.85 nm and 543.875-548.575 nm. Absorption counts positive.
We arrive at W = 0.00 nm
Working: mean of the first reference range 62.5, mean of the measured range 65.6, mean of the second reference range 67.3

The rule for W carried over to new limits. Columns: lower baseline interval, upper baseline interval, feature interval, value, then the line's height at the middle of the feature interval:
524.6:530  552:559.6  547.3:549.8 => -0.24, 64.7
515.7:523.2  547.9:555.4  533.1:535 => 0.02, 59.9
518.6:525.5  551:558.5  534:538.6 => -0.29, 62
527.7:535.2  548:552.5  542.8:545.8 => 0.05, 66.9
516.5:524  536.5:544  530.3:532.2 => -0.18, 60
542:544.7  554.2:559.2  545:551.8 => -0.26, 65.1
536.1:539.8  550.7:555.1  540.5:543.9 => 0.11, 66.4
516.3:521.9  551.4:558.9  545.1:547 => -0.10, 62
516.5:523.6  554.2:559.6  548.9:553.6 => -0.22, 63.7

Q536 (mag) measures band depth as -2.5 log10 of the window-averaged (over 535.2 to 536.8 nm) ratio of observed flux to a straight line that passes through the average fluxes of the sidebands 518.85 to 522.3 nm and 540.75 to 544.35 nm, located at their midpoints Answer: -0.14 mag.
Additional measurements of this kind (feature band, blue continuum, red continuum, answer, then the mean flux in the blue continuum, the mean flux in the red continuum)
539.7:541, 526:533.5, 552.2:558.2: 0.04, 63.2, 65.8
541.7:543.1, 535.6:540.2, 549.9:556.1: 0.03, 67.2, 66.6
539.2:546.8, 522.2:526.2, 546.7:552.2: 0.03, 62.5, 68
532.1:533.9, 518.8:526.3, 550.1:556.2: -0.01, 60.1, 66.6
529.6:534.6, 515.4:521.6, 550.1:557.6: -0.09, 52.2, 66.2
